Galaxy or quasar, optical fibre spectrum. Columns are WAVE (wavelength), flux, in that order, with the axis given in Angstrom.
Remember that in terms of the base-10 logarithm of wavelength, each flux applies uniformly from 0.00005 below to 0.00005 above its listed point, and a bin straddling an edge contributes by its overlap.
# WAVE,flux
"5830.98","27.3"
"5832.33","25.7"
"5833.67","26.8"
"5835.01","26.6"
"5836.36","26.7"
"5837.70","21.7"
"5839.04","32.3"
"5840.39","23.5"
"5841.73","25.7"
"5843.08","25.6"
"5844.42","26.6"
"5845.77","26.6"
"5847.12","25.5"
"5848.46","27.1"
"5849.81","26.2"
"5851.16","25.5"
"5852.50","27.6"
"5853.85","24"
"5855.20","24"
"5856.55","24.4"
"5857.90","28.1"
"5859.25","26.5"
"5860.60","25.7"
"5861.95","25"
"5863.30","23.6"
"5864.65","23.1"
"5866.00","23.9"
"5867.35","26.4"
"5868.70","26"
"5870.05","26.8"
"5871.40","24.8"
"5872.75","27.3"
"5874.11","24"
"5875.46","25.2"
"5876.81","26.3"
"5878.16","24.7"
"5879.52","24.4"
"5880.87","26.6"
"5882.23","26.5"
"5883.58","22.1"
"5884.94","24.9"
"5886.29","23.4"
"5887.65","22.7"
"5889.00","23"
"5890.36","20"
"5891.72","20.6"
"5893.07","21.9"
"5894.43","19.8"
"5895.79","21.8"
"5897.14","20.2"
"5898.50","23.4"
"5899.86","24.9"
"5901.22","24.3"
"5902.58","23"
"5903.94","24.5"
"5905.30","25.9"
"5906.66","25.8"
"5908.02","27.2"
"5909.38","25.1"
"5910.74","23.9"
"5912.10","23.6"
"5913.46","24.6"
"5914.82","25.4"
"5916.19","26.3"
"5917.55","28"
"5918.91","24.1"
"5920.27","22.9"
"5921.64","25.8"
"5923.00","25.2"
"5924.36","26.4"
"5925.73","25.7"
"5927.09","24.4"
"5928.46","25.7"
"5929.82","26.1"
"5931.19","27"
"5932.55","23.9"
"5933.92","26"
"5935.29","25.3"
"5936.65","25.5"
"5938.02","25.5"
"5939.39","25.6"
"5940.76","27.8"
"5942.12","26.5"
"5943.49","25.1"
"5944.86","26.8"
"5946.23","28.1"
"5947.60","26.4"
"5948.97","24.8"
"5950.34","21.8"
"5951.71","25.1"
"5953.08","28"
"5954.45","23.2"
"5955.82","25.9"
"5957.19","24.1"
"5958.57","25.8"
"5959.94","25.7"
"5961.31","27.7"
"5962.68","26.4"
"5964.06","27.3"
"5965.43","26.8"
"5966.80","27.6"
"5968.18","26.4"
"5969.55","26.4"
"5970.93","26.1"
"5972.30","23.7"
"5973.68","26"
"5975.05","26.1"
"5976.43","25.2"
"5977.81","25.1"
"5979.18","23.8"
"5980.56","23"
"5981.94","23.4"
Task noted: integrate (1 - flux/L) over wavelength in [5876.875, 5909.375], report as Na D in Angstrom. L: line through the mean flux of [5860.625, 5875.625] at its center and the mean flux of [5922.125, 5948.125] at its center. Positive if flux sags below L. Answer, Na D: 2.3 Angstrom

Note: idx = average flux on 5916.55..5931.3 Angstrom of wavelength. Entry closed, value 25.5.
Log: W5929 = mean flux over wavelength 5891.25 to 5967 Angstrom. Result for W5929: 25.1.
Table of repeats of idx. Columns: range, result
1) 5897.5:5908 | 24.6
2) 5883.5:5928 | 24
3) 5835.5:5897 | 24.8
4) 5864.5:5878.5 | 25.4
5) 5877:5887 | 24.7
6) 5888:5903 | 22.1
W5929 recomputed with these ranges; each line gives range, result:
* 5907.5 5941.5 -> 25.5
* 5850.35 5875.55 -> 25.4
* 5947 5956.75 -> 25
